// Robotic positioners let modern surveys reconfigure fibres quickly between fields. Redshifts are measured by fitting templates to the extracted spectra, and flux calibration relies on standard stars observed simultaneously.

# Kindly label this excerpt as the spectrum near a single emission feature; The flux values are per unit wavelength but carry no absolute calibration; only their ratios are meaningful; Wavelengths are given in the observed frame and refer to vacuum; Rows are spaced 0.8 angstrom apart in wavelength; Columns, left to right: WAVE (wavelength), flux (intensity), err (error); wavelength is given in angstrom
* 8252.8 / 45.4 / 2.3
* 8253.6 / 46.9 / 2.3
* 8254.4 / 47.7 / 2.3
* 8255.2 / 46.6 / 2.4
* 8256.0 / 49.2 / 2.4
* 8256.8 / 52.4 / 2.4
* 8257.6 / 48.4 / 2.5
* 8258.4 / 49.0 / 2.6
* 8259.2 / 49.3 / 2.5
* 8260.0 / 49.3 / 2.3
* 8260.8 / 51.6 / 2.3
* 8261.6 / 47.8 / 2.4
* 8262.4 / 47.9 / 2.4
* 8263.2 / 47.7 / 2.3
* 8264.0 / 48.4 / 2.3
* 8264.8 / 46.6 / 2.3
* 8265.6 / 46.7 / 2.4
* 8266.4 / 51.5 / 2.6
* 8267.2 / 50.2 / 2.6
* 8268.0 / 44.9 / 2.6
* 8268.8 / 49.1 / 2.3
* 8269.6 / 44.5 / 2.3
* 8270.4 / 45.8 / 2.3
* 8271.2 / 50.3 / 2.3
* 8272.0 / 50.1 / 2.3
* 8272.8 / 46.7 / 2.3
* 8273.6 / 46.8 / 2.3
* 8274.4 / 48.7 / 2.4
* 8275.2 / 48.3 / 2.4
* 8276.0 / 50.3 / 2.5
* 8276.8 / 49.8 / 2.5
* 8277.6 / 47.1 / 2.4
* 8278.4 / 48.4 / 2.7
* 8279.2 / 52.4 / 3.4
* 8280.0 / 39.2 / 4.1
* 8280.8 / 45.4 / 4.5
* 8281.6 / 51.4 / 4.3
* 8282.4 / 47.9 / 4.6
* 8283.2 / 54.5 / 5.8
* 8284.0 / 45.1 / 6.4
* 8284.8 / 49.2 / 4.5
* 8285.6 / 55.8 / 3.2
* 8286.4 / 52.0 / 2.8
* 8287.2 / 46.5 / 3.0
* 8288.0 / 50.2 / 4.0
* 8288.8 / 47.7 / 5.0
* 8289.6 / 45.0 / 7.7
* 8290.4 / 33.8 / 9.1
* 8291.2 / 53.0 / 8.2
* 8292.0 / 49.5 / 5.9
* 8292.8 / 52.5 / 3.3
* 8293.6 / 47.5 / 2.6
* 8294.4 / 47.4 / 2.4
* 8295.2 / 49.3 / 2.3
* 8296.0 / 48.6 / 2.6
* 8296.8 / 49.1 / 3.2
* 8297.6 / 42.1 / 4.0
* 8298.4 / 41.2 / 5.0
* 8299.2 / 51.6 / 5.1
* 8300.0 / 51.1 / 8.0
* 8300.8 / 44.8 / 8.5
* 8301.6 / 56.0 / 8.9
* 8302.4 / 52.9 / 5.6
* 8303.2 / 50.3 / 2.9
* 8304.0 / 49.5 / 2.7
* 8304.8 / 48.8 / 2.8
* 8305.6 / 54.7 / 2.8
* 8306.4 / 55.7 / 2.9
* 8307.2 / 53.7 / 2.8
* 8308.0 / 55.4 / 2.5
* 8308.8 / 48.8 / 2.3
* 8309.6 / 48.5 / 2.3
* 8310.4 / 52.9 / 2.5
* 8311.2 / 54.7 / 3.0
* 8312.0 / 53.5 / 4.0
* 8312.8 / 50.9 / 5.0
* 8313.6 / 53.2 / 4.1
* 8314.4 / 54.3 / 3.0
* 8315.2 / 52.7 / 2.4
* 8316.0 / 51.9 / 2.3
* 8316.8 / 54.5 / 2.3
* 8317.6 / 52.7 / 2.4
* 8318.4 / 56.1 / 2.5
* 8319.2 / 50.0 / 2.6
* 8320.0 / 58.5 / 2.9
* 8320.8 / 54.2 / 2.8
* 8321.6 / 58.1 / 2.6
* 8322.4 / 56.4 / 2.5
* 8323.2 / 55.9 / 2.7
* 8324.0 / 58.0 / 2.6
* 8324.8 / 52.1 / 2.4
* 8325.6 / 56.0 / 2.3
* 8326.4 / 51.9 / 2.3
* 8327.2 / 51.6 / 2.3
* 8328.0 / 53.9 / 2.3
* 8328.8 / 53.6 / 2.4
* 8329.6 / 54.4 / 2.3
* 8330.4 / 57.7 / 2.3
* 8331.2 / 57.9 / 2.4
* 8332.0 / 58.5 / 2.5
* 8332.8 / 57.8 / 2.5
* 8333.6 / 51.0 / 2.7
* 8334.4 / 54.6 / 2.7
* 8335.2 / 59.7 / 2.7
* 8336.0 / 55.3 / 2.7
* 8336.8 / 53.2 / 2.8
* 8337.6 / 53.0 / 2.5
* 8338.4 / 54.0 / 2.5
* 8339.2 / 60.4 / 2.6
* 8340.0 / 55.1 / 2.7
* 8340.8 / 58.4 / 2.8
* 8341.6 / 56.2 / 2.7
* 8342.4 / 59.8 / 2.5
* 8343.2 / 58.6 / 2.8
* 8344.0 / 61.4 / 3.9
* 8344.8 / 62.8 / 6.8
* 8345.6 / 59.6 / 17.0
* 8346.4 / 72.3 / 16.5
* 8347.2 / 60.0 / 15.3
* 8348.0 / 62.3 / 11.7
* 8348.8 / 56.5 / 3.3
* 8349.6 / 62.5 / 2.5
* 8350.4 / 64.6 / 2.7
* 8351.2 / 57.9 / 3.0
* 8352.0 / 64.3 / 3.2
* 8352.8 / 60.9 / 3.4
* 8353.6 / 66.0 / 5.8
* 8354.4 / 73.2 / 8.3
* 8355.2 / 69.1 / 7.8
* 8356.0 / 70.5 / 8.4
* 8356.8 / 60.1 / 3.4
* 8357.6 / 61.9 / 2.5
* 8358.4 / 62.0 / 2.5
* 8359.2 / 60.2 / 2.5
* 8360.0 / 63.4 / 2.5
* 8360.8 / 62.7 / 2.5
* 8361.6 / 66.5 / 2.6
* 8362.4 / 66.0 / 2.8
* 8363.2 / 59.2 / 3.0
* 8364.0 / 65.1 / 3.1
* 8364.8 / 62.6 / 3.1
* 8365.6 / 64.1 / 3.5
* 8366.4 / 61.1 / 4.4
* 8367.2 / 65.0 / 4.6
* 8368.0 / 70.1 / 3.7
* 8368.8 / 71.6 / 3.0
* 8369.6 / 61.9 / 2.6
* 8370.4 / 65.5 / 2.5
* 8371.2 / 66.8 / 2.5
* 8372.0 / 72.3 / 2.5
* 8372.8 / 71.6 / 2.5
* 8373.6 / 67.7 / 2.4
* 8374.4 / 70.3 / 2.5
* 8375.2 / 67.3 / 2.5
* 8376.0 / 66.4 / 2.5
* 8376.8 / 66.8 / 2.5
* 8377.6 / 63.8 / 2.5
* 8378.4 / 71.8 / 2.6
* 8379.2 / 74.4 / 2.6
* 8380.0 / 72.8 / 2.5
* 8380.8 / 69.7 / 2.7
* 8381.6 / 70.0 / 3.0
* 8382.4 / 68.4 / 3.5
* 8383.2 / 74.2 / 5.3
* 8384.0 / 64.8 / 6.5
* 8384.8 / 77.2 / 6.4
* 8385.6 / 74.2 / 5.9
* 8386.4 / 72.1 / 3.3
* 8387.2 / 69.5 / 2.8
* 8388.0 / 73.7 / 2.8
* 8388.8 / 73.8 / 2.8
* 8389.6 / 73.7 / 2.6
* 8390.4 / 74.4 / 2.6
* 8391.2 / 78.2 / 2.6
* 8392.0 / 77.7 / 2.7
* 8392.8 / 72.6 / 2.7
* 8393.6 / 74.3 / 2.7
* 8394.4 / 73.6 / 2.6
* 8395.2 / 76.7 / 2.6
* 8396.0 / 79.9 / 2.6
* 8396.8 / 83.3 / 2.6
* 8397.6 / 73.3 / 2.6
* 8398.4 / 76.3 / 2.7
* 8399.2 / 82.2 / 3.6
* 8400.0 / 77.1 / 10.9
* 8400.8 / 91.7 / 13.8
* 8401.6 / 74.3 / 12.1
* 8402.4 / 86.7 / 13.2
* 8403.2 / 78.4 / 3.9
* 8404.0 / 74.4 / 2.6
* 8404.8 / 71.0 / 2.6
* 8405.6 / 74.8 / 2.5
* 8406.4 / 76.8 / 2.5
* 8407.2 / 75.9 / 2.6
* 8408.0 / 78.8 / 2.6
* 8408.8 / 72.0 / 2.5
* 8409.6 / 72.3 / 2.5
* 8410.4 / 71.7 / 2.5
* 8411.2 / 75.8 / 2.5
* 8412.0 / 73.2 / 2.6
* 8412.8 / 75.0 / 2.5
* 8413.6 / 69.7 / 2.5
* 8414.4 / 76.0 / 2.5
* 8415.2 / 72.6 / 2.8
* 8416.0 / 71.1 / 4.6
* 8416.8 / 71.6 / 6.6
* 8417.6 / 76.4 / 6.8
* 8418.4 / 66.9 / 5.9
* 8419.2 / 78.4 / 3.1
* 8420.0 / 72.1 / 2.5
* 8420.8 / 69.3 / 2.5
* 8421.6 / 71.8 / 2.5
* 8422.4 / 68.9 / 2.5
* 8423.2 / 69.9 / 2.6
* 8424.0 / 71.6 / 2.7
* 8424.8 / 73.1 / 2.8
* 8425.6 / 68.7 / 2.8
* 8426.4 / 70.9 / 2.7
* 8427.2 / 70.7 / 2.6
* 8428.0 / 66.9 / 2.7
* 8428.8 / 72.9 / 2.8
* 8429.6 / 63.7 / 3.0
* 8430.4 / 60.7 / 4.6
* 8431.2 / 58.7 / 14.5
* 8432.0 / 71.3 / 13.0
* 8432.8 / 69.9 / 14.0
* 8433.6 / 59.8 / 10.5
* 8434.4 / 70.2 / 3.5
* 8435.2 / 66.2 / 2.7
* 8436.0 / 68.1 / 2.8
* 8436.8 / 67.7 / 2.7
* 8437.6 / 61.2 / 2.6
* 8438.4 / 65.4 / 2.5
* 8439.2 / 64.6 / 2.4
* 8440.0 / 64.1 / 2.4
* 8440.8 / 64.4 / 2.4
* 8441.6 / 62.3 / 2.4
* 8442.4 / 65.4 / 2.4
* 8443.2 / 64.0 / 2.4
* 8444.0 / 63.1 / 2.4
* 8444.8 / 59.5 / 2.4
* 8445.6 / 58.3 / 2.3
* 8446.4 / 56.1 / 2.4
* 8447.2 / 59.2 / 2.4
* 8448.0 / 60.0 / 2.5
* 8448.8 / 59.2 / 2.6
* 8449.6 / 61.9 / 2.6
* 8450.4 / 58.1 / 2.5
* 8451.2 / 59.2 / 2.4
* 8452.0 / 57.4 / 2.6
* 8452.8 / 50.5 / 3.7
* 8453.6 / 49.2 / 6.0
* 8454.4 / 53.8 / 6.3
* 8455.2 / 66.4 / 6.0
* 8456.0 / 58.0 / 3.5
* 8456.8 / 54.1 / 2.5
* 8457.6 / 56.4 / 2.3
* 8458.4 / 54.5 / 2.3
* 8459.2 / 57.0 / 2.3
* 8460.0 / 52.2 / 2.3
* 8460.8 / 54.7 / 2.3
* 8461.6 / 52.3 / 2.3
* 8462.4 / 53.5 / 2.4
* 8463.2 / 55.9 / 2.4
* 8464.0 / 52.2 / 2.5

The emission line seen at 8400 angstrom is Mg II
